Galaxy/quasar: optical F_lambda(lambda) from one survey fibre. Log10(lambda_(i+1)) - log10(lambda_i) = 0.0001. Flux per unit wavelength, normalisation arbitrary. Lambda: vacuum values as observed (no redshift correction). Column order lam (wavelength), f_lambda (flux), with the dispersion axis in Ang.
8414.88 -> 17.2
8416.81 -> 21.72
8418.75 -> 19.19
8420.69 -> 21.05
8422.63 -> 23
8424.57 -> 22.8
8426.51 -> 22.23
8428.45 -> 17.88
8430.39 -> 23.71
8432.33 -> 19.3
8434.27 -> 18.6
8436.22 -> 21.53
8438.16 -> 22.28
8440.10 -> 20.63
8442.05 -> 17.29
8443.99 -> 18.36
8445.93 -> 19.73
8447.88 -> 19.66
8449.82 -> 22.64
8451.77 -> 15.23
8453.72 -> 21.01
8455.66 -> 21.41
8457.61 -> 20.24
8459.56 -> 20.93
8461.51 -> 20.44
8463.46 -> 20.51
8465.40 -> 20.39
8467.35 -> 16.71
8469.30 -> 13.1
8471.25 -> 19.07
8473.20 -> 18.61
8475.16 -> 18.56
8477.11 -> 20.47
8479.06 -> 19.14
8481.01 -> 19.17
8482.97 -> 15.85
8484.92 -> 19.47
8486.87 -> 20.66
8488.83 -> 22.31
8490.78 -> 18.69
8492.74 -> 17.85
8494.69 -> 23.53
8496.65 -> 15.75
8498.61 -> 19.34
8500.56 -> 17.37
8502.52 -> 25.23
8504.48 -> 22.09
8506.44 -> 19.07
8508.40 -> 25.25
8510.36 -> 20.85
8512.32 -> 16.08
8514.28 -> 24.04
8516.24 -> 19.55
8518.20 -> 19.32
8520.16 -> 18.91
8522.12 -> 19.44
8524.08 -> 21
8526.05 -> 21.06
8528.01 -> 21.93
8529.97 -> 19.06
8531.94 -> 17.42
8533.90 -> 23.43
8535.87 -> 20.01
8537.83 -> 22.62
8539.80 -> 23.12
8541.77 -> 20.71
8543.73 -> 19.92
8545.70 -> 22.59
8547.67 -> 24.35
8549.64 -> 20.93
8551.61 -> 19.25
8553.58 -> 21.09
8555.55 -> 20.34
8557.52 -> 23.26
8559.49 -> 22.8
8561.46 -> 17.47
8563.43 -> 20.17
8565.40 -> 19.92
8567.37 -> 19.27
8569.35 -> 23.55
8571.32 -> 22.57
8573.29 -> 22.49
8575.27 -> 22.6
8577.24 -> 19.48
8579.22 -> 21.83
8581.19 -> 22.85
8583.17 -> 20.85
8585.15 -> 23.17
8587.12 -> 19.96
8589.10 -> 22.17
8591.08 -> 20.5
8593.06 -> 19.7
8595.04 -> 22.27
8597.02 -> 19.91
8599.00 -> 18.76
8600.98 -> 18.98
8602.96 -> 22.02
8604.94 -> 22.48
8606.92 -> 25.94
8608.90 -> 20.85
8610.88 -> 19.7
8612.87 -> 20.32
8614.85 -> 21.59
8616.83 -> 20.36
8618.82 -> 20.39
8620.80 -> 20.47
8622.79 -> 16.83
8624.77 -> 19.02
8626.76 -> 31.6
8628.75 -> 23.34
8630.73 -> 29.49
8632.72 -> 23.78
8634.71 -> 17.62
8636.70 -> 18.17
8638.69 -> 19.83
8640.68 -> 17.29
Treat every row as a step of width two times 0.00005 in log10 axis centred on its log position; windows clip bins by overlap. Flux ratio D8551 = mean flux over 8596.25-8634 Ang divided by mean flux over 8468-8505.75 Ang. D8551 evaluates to 1.14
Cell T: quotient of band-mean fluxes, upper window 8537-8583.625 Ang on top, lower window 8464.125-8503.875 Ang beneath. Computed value 1.12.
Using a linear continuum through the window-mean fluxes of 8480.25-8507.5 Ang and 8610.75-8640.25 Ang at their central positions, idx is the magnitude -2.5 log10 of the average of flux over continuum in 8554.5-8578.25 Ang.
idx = -0.024 mag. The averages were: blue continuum 19.8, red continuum 21.5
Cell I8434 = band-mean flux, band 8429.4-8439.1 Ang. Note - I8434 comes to 21.1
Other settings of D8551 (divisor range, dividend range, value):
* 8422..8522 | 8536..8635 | 1.08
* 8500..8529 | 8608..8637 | 1.04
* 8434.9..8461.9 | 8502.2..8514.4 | 1.07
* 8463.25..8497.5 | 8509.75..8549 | 1.10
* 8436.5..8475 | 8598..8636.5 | 1.12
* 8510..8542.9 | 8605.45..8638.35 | 1.06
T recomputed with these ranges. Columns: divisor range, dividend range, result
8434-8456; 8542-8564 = 1.06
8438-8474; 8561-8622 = 1.09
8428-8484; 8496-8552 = 1.07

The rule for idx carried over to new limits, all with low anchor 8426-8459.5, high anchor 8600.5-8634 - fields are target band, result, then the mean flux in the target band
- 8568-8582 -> -0.02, 22.1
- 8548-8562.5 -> 0.03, 20.9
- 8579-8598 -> 0.03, 21.3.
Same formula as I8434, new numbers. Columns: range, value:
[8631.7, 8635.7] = 20.7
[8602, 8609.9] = 22.8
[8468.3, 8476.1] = 17.3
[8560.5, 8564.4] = 18.8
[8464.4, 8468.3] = 18.6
